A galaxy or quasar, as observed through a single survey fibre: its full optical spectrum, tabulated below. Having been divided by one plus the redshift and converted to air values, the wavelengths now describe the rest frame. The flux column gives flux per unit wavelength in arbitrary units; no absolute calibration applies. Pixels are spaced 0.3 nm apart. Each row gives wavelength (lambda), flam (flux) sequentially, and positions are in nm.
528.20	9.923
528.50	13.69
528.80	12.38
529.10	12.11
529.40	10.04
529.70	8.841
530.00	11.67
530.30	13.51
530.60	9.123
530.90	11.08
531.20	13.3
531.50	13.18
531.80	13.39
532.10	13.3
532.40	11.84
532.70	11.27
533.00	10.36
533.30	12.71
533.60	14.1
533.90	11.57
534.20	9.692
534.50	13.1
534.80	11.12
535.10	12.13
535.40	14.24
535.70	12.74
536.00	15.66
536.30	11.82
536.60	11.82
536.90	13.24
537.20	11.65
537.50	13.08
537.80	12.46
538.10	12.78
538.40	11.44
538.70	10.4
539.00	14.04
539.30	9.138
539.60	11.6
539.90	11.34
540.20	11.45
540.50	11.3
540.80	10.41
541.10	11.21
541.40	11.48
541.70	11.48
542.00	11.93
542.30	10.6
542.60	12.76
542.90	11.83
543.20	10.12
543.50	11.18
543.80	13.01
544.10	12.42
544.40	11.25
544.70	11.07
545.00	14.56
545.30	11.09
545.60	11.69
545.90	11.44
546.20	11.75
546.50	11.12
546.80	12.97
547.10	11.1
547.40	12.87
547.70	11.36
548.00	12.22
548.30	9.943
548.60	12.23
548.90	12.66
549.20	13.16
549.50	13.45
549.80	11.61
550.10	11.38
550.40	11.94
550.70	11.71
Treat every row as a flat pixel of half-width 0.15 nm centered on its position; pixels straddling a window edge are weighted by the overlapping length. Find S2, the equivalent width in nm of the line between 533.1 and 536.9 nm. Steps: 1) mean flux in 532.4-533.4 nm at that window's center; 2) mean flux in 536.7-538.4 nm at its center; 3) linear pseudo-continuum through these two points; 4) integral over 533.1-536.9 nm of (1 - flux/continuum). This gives -0.20 nm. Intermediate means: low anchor 11.4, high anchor 12.5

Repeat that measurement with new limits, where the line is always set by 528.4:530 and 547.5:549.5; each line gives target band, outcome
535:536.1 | -0.20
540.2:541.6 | 0.08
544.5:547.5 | 0.01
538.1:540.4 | 0.06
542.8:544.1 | 0.03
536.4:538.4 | -0.13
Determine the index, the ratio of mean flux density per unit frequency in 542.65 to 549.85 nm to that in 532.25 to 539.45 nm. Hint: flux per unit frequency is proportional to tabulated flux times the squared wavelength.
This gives 1.02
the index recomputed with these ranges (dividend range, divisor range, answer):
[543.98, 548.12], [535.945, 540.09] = 1.02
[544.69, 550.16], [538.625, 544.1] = 1.07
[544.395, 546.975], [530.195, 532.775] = 1.03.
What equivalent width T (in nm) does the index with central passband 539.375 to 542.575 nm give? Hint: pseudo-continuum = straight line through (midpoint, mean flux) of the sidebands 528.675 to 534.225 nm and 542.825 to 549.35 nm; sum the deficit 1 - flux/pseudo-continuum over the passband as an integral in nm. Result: 0.151 nm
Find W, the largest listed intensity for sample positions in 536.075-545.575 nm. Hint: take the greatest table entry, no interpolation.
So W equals 14.56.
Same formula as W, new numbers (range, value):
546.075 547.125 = 12.97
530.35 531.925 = 13.39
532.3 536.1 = 15.66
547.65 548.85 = 12.23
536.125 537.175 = 13.24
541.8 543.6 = 12.76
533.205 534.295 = 14.1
